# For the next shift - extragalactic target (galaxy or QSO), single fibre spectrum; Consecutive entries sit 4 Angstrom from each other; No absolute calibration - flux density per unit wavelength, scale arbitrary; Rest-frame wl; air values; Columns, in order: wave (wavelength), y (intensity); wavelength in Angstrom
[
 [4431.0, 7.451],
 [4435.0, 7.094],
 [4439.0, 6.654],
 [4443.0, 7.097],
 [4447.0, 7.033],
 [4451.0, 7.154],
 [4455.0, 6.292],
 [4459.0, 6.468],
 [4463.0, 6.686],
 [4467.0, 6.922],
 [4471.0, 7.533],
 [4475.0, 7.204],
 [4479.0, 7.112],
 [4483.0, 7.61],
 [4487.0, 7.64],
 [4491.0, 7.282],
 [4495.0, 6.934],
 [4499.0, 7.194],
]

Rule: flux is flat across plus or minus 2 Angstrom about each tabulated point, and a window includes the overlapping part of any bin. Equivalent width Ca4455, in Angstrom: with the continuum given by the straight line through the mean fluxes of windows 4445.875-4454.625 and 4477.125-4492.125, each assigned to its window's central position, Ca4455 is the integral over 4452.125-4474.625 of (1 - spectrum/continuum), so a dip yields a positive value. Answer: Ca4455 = 0.97 Angstrom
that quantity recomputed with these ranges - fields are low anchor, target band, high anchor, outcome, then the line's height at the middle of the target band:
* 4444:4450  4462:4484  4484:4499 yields 0.1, 7.2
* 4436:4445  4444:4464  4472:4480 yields 0.8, 7.02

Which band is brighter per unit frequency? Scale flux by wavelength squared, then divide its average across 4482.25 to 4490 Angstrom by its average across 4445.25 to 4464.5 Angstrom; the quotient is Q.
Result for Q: 1.14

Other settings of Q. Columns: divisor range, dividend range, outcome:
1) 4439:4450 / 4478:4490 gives 1.09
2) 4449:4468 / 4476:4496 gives 1.11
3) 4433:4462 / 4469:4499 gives 1.09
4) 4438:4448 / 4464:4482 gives 1.05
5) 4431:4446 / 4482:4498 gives 1.07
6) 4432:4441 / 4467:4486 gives 1.08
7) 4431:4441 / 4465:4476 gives 1.05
